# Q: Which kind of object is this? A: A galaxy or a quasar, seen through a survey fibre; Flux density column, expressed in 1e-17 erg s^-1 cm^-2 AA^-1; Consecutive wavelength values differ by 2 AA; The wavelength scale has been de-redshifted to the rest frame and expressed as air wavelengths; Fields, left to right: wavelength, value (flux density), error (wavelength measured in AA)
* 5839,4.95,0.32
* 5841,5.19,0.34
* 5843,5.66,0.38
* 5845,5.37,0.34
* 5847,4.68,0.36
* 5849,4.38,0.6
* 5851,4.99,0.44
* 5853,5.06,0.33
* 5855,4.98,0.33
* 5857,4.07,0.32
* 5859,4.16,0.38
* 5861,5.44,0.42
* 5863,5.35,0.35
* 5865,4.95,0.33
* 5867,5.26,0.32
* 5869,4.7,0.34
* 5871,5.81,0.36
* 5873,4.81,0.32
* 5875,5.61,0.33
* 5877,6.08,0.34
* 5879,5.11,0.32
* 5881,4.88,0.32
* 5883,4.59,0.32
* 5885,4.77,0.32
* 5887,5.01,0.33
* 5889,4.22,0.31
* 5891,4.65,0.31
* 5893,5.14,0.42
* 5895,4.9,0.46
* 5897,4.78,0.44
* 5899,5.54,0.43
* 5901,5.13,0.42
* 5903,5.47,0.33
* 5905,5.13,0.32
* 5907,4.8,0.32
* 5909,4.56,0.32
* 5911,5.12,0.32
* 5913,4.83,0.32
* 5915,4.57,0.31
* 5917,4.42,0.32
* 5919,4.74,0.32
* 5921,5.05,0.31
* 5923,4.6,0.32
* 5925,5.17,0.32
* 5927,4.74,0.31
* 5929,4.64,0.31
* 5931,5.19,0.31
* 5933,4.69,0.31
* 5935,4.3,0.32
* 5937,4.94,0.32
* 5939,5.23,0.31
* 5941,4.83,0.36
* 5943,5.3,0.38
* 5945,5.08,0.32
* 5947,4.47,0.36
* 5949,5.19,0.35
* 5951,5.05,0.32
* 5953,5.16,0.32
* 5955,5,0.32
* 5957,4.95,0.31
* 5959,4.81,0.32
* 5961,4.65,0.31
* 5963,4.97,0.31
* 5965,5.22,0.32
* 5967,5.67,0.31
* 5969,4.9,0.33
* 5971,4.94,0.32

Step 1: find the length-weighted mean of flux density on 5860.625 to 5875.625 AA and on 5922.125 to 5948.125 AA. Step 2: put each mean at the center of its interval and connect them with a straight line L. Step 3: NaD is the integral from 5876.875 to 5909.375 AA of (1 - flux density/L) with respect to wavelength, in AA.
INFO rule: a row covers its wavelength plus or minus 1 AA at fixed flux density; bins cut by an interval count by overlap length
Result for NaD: 0.8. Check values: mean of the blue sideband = 5.22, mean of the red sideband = 4.86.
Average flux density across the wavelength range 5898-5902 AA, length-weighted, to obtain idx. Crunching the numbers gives 5.33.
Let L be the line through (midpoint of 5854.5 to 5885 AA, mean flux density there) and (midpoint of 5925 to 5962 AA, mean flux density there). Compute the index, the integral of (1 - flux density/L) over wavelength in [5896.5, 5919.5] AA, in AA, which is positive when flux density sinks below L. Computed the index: 0.2 AA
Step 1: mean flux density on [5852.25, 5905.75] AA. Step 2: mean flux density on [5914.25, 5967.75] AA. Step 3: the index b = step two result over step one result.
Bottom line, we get 1.0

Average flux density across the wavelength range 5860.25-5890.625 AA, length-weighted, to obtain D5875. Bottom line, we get 5.09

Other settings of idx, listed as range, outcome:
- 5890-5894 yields 4.89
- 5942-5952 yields 5.02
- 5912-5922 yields 4.72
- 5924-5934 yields 4.89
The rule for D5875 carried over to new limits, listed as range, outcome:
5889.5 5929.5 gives 4.89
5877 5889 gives 4.92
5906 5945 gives 4.83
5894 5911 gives 5.04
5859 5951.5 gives 4.97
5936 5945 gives 5.08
